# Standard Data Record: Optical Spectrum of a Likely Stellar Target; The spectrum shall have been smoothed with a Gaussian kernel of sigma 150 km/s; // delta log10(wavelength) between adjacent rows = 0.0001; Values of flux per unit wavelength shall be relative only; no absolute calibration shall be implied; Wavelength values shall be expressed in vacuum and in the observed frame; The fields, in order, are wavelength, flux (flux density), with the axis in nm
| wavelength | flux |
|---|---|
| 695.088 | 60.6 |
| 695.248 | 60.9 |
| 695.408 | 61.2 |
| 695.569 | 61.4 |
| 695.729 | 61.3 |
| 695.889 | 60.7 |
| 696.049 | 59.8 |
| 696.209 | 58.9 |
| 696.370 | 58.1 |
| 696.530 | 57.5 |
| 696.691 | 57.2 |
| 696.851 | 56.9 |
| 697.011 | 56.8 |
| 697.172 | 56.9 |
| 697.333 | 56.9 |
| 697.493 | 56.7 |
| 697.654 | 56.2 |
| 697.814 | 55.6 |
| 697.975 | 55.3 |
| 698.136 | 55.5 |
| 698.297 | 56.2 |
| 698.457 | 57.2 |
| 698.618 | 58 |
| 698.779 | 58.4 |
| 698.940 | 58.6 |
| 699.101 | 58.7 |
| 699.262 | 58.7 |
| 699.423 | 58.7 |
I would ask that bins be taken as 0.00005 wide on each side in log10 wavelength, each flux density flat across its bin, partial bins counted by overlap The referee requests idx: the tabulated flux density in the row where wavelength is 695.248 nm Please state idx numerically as 60.9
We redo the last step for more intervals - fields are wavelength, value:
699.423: 58.7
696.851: 56.9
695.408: 61.2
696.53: 57.5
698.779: 58.4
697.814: 55.6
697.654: 56.2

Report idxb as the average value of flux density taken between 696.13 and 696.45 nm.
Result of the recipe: 58.4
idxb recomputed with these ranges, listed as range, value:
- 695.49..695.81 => 61.4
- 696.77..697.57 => 56.9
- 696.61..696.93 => 57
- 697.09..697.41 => 56.7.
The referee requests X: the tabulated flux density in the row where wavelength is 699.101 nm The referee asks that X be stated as 58.7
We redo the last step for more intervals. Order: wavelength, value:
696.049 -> 59.8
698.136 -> 55.5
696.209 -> 58.9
